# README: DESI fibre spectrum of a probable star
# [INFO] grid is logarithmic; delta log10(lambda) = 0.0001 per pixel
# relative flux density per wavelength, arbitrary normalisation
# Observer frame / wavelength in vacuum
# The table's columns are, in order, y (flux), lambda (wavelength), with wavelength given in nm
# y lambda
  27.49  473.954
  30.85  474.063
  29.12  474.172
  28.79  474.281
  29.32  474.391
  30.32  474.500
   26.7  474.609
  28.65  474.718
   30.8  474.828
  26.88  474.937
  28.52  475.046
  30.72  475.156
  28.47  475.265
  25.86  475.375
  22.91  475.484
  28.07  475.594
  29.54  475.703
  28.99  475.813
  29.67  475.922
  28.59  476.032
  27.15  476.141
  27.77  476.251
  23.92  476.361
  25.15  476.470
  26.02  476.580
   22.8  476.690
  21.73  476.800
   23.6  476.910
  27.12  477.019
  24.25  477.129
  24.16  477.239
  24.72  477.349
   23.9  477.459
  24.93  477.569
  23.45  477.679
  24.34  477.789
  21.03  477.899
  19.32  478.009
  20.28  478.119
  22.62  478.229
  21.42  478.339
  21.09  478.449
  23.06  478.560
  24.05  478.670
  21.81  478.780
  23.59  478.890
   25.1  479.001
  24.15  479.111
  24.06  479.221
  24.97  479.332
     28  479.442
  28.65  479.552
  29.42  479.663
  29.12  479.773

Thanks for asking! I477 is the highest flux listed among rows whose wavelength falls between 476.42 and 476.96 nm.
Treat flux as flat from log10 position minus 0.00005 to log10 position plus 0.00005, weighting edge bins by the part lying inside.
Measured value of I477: 26.02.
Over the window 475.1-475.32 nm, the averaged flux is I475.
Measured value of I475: 29.5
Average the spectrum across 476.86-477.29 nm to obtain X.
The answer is 24.8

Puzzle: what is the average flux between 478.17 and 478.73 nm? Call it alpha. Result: 22.4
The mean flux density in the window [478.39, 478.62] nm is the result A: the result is 22.1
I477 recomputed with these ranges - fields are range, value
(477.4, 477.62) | 24.93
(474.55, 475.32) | 30.8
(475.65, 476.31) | 29.67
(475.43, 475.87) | 29.54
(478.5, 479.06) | 25.1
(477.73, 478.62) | 24.34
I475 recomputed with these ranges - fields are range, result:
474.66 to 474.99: 28.8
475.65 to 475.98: 29.4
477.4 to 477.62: 24.4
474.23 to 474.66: 28.8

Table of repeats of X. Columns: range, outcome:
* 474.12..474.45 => 29.1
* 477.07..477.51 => 24.3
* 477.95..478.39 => 20.9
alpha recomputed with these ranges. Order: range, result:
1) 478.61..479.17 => 23.8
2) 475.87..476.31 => 28.2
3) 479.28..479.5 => 26.6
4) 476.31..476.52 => 24.6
